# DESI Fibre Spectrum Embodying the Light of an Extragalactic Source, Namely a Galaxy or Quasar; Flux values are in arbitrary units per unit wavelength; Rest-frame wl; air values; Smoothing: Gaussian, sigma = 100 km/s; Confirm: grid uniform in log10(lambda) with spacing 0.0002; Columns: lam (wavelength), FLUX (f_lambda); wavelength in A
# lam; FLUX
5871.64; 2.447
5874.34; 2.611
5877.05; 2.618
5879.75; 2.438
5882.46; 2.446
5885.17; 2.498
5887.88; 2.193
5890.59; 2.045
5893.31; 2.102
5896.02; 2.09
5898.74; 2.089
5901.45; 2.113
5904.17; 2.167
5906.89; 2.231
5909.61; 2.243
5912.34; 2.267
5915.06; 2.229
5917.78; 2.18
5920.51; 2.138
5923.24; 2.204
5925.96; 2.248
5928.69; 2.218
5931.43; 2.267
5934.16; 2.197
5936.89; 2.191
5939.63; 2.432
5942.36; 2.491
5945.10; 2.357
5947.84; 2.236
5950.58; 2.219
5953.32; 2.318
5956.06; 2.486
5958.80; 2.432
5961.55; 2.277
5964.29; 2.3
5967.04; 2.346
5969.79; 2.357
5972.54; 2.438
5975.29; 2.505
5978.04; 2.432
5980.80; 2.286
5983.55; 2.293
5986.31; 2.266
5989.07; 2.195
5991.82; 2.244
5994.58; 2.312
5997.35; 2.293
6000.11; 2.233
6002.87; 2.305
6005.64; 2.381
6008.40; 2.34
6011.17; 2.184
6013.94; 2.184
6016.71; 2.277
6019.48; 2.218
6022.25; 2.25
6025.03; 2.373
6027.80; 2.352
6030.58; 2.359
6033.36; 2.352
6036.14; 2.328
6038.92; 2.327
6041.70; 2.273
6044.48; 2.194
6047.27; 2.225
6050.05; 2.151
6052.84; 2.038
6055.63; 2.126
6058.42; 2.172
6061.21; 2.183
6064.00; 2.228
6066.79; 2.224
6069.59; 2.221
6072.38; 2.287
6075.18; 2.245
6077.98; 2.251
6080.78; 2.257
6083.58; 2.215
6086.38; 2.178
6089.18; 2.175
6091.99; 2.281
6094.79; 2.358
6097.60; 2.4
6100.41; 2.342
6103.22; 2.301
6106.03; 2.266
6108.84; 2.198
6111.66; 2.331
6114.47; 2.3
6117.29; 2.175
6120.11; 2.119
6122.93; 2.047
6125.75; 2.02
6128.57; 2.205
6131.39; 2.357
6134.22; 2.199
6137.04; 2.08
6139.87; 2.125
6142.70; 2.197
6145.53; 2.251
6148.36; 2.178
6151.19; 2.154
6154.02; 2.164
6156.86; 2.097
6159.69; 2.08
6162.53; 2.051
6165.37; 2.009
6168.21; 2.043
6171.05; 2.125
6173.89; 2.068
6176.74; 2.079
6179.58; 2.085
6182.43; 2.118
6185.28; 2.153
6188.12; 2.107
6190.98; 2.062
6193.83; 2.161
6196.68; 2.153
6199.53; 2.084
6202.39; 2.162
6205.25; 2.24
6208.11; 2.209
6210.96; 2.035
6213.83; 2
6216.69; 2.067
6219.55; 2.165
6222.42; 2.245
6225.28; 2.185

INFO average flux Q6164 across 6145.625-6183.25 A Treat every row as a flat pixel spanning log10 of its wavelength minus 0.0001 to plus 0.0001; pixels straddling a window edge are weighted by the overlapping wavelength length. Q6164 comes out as 2.1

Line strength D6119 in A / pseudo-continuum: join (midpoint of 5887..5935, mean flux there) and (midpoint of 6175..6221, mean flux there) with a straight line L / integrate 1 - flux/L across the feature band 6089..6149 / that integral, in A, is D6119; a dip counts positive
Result -2.5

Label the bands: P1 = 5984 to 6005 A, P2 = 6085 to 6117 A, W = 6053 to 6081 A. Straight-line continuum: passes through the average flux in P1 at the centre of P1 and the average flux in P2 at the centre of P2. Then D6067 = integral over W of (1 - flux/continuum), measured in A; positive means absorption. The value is 0.83 A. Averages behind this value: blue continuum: 2.27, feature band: 2.21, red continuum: 2.28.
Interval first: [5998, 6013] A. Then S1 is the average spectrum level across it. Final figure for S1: 2.29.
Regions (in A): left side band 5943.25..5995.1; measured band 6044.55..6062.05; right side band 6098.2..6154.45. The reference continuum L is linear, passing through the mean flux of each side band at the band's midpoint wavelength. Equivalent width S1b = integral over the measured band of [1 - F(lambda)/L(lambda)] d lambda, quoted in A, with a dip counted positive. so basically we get 0.9 A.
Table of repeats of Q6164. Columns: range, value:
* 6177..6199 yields 2.12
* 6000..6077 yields 2.25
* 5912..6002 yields 2.3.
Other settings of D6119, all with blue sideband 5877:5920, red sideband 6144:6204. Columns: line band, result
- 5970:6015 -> -2.36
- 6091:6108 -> -1.39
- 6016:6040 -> -1.53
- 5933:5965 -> -1.71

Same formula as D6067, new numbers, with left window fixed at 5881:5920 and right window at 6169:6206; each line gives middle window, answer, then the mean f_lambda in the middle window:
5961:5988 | -2.1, 2.35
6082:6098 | -0.8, 2.26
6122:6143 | -0.2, 2.15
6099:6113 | -0.9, 2.29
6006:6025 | -0.8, 2.26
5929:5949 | -1.0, 2.31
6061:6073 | -0.4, 2.23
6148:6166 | 0.2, 2.1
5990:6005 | -0.7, 2.28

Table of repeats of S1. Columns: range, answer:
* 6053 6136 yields 2.23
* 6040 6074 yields 2.2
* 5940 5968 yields 2.35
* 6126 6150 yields 2.19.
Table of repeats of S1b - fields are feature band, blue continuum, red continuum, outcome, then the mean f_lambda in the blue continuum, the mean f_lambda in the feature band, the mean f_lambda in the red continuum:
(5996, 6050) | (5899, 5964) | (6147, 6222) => -1.8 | 2.26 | 2.28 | 2.11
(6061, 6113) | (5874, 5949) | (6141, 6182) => -2.5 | 2.26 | 2.26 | 2.11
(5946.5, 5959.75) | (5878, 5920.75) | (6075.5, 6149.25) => -0.7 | 2.22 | 2.34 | 2.22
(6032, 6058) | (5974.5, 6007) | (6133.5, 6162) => 0.4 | 2.31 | 2.22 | 2.15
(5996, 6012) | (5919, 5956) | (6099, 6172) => -0.4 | 2.28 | 2.29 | 2.17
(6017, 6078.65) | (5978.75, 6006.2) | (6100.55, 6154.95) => 0.0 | 2.28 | 2.24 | 2.2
